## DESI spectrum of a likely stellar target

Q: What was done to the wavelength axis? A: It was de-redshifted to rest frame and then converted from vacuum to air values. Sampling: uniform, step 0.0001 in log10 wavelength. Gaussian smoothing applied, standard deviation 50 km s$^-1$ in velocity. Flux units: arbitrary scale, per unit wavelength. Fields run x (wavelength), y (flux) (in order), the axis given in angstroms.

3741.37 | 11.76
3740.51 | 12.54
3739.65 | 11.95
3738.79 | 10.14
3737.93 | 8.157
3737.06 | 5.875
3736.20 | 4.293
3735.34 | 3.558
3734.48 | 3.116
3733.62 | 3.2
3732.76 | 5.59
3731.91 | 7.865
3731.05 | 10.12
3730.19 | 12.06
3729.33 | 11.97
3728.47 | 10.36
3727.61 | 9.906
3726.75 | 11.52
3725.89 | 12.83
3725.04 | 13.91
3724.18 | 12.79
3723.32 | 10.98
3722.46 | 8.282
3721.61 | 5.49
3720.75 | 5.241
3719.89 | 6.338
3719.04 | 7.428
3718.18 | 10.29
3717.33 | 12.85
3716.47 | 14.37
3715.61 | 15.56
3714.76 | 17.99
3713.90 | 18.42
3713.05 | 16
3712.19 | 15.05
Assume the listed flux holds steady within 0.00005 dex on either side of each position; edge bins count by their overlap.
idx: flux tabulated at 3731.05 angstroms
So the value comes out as 10.12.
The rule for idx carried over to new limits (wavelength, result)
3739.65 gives 11.95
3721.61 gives 5.49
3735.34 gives 3.558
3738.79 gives 10.14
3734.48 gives 3.116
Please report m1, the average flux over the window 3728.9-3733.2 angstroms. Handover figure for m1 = 9.52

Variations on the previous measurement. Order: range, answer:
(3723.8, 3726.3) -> 13.2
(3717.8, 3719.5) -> 8.78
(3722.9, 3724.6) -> 11.9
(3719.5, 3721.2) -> 5.75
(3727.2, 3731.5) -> 10.9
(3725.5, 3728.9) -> 11.1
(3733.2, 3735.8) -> 3.3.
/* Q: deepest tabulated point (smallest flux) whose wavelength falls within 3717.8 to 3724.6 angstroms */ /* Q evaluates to 5.241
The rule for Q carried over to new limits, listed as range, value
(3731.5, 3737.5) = 3.116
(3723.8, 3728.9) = 9.906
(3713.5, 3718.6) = 10.29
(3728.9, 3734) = 3.2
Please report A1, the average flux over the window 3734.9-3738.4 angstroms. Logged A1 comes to 5.51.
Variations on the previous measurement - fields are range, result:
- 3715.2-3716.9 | 14.9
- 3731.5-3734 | 5.6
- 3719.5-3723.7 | 7.23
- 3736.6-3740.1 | 9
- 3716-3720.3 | 10.3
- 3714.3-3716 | 16.8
